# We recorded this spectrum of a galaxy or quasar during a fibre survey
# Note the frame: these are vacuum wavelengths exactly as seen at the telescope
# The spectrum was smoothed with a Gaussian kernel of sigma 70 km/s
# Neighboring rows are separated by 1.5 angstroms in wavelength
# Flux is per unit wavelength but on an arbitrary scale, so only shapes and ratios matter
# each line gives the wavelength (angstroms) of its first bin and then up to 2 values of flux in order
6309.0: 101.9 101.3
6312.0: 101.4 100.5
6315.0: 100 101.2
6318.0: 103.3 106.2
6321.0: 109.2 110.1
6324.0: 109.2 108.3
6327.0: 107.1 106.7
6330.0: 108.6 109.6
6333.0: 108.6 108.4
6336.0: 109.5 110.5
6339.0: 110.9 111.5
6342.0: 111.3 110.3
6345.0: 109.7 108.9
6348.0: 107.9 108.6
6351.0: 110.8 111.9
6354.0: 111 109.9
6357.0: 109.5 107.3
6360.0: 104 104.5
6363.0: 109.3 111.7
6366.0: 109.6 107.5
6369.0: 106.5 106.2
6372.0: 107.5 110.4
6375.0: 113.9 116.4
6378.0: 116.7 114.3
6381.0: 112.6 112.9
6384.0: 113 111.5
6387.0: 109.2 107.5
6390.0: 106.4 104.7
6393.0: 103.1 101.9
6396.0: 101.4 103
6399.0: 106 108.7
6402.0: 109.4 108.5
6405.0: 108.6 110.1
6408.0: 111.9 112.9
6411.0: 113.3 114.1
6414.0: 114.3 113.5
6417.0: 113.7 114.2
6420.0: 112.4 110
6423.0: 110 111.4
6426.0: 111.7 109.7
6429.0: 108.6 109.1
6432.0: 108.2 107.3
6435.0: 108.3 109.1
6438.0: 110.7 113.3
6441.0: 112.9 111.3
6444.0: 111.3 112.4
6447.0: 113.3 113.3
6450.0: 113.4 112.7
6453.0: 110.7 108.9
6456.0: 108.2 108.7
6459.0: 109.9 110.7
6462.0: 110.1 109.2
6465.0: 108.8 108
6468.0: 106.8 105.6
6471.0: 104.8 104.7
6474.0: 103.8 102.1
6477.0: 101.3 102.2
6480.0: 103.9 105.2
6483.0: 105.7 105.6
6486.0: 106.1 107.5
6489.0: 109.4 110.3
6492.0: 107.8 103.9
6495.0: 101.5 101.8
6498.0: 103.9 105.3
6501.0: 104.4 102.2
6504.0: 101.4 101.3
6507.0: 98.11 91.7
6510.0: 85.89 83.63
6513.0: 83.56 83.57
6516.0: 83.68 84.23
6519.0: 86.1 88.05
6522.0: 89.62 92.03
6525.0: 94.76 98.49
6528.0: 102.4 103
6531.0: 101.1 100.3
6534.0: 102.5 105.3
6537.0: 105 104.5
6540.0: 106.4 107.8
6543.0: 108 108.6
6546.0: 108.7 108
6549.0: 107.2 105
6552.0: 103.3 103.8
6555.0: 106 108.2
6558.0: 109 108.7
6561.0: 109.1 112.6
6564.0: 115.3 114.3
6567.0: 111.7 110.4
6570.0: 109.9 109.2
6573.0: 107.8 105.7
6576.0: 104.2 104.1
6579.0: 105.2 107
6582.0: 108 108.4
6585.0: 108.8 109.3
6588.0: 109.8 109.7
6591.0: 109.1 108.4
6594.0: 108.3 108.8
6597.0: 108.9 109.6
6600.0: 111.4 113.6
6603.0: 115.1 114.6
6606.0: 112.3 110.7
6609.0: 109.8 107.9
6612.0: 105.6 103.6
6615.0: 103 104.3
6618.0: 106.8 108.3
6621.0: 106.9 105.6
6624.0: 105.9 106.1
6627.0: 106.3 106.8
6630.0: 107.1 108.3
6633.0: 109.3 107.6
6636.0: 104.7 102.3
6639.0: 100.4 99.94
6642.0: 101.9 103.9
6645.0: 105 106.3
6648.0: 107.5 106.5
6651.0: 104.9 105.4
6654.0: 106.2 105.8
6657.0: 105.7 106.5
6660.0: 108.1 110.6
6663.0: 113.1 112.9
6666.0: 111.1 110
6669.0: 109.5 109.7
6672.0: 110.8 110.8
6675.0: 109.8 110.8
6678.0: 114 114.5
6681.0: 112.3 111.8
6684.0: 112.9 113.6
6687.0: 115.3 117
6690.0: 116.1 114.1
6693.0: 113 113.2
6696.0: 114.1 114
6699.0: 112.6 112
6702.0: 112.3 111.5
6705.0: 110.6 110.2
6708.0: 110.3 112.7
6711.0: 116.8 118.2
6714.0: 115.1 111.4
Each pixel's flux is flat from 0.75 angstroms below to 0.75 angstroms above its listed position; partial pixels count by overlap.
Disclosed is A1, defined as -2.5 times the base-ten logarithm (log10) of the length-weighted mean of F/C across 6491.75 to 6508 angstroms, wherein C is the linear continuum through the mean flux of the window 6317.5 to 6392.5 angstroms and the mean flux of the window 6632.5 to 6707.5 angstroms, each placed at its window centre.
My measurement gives 0.07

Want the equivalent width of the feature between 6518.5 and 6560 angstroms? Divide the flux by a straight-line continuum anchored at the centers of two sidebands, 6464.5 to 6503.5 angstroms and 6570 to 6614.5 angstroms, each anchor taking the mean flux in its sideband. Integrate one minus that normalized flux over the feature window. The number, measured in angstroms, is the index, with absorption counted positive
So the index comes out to 1.7 angstroms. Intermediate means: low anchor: 105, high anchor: 109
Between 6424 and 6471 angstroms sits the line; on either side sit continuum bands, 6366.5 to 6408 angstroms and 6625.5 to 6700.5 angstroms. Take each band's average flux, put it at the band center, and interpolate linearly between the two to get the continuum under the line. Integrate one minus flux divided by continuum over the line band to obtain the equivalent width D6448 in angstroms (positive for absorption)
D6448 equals -0.5 angstroms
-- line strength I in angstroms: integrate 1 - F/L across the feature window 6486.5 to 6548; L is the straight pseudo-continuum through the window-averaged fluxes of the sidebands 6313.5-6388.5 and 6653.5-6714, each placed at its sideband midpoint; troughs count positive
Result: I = 6.2 angstroms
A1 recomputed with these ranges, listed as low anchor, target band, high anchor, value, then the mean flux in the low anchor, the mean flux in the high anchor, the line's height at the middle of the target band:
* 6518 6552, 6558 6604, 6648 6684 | -0.05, 101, 110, 104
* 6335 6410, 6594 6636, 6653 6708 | 0.03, 109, 112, 111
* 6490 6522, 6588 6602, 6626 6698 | -0.06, 95.6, 109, 103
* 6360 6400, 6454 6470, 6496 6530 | -0.09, 109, 94.2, 99.7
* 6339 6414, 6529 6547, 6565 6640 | 0.03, 109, 108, 108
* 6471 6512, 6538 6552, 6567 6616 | -0.01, 102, 109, 106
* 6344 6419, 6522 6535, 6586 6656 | 0.10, 110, 107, 108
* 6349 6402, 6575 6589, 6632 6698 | 0.02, 109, 109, 109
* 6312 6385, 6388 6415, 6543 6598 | 0.01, 109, 108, 109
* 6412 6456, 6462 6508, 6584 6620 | 0.06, 111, 109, 111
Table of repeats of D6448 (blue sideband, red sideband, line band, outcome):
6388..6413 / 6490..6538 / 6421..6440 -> -0.9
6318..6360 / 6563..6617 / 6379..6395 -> 0.0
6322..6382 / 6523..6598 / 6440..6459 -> -0.5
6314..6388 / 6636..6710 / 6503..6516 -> 2.2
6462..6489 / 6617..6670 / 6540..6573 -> -0.8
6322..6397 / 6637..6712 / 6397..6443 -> -0.5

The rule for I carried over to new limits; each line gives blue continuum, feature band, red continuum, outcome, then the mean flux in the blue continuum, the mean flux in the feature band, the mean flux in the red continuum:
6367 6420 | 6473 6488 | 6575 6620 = 0.7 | 110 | 104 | 108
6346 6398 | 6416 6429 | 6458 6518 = -0.7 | 109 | 111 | 102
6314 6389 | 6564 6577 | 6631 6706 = 0.0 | 109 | 109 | 110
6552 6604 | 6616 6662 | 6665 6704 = 2.2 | 109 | 106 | 113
